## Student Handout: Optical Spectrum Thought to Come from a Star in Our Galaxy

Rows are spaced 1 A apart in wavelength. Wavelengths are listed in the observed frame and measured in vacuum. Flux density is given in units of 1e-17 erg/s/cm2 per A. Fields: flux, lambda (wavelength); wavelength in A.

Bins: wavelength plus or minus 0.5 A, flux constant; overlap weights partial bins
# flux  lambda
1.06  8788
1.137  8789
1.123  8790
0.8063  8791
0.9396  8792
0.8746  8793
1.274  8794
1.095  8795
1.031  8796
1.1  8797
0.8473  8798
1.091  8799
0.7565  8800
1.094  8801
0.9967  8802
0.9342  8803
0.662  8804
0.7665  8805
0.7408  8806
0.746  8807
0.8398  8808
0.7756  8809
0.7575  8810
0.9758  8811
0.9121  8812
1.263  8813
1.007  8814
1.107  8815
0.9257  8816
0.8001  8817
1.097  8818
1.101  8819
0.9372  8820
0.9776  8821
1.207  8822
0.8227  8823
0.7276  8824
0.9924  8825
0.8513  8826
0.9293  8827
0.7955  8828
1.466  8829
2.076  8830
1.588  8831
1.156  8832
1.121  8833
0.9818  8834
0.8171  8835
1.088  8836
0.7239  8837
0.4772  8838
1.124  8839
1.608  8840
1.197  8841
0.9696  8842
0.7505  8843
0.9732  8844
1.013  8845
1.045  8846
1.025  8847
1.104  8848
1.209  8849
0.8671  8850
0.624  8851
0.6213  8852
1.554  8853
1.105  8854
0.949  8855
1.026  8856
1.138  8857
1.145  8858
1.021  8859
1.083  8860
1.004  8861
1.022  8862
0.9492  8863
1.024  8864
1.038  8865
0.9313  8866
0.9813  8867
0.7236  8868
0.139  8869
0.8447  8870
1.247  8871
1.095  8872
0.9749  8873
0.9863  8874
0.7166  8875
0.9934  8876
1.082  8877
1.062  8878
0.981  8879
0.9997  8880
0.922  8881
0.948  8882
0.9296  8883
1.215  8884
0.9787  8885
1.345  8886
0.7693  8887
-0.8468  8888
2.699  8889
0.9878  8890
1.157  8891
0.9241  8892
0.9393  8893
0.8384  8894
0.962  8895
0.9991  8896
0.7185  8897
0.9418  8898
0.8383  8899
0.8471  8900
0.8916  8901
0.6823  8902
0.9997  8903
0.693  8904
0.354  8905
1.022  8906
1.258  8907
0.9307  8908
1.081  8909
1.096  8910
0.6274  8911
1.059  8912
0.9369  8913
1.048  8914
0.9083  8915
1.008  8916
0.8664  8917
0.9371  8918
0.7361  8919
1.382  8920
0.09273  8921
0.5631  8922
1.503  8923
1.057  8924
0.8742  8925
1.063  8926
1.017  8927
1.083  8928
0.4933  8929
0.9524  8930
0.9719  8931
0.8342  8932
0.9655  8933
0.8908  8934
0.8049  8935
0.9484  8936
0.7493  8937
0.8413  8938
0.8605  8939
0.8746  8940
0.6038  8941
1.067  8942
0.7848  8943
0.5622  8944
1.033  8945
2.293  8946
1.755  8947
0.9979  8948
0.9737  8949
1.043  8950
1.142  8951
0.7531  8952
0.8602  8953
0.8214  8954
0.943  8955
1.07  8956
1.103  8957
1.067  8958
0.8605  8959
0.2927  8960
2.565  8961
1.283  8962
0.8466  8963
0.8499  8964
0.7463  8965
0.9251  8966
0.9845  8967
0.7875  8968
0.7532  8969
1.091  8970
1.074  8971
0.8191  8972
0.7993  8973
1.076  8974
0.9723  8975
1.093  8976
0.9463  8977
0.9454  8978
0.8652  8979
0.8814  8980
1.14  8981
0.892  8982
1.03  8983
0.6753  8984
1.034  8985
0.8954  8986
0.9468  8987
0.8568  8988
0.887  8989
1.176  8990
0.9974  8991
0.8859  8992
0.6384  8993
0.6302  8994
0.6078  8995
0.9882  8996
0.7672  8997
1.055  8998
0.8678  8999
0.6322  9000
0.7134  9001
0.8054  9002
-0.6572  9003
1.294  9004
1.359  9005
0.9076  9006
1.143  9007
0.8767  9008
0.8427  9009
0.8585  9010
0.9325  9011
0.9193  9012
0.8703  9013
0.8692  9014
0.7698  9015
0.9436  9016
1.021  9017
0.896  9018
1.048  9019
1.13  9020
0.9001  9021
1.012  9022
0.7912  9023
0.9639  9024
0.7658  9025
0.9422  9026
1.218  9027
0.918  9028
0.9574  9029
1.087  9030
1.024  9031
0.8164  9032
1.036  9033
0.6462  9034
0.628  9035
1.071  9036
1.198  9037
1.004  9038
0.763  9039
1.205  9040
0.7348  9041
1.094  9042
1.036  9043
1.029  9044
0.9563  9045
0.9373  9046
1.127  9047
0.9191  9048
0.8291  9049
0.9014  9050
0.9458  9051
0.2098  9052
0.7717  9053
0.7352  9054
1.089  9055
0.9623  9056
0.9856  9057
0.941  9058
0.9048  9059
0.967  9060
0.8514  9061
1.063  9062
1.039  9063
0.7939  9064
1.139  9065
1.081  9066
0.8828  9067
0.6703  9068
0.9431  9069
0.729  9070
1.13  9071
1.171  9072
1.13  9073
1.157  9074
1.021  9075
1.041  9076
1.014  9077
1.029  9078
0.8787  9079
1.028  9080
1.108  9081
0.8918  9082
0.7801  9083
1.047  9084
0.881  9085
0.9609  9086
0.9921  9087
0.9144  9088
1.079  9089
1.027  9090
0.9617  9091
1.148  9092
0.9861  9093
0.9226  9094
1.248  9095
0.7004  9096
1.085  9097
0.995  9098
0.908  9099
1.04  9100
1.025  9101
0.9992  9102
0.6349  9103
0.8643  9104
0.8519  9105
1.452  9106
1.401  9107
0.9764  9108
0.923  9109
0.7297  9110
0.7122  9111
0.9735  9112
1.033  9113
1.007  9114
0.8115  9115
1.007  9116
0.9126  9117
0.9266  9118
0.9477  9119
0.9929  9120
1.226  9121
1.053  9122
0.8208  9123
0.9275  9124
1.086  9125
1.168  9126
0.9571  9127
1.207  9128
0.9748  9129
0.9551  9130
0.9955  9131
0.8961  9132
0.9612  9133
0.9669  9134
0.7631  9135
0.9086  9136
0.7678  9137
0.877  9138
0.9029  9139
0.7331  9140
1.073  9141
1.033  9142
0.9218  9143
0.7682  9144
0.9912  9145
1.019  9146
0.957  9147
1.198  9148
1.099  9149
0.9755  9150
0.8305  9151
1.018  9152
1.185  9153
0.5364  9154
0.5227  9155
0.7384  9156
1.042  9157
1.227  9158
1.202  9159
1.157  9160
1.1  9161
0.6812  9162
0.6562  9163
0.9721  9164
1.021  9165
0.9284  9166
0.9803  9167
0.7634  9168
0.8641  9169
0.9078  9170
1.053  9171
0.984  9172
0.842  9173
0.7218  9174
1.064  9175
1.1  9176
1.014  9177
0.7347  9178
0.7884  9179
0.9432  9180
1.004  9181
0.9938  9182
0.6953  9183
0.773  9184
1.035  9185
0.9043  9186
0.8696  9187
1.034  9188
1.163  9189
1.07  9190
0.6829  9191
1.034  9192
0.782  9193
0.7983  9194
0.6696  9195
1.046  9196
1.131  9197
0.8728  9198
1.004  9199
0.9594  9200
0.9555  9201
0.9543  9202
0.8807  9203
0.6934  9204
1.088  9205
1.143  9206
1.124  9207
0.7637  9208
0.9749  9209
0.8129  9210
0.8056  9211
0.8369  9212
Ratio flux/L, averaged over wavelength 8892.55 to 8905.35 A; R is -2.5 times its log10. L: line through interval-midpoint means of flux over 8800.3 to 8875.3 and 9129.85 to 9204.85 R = 0.178 mag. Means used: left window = 0.988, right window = 0.925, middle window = 0.829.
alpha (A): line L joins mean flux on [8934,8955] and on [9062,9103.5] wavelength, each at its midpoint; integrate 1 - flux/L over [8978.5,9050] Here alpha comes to 5.4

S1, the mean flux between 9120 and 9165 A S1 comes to 0.957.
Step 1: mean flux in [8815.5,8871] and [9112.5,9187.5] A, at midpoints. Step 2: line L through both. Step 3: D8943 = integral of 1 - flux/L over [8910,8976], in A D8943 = 1.6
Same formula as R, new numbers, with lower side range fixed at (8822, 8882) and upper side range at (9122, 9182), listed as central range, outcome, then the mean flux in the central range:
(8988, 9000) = 0.15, 0.854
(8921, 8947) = 0.05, 0.947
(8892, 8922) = 0.13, 0.881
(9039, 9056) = 0.07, 0.905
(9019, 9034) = 0.01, 0.961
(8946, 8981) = -0.04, 1.02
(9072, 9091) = -0.05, 1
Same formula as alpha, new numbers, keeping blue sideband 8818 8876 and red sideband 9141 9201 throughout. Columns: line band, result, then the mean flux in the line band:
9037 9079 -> 0.4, 0.952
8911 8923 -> 1.3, 0.884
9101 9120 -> -0.1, 0.956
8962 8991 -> 1.3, 0.936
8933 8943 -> 1.4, 0.852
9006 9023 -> 0.7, 0.934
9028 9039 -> 0.3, 0.937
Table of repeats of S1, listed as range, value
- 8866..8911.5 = 0.924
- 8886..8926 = 0.915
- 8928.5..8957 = 0.963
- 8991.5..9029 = 0.869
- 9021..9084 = 0.947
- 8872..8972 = 0.958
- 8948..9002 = 0.934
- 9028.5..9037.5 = 0.94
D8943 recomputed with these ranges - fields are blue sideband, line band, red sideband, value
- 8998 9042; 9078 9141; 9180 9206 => -3.5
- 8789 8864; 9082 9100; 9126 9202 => -0.5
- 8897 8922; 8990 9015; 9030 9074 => 2.3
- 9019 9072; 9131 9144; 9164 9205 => 0.4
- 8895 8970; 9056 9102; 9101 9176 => -1.6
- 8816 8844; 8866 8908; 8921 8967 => 3.8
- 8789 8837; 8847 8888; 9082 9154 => 1.3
